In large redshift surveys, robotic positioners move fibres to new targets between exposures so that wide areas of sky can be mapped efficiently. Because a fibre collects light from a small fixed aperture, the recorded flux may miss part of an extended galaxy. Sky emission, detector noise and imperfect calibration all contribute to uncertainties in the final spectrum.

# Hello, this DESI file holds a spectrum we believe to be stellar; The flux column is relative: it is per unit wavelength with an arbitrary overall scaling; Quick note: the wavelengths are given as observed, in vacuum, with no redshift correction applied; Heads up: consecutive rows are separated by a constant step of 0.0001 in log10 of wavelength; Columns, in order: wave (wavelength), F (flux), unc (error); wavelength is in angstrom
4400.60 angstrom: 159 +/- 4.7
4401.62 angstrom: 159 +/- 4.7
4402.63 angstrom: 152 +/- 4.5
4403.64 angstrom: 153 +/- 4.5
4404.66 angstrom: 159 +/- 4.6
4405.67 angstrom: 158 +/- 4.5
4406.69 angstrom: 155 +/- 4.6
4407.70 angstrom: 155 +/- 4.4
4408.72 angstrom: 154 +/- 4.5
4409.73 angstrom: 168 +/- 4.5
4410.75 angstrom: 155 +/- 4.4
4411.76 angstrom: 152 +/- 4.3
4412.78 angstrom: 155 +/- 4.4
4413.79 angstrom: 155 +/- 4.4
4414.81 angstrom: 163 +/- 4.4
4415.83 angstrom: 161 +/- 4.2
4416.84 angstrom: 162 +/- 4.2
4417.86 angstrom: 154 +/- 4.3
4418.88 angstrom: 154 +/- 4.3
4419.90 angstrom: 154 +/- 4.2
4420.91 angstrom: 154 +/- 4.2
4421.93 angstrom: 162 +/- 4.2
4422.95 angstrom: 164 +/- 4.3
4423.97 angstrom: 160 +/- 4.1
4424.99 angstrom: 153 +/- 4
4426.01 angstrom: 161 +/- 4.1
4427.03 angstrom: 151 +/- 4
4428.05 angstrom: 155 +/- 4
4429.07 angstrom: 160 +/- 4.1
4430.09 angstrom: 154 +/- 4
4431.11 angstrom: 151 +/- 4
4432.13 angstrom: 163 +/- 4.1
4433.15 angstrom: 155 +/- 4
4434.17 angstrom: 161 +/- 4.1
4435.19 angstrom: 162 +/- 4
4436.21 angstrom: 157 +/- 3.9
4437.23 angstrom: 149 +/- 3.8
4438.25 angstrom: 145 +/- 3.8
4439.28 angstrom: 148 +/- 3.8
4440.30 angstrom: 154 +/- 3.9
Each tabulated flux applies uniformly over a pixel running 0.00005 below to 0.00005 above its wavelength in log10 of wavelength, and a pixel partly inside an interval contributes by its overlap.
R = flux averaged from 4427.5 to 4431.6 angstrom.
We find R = 155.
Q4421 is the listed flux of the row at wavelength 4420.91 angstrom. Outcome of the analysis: 154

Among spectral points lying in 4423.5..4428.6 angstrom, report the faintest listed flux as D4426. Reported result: 151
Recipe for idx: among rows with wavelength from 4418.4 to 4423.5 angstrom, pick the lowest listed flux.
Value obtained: 154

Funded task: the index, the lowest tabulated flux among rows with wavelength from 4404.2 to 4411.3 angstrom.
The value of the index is 154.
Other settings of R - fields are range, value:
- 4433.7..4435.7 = 162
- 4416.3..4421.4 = 156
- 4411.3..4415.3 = 156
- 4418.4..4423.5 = 158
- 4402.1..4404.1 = 153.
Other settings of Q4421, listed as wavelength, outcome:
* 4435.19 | 162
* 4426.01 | 161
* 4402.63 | 152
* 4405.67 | 158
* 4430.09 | 154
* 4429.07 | 160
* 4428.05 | 155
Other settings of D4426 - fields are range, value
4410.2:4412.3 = 152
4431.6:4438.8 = 145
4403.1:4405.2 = 153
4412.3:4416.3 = 155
